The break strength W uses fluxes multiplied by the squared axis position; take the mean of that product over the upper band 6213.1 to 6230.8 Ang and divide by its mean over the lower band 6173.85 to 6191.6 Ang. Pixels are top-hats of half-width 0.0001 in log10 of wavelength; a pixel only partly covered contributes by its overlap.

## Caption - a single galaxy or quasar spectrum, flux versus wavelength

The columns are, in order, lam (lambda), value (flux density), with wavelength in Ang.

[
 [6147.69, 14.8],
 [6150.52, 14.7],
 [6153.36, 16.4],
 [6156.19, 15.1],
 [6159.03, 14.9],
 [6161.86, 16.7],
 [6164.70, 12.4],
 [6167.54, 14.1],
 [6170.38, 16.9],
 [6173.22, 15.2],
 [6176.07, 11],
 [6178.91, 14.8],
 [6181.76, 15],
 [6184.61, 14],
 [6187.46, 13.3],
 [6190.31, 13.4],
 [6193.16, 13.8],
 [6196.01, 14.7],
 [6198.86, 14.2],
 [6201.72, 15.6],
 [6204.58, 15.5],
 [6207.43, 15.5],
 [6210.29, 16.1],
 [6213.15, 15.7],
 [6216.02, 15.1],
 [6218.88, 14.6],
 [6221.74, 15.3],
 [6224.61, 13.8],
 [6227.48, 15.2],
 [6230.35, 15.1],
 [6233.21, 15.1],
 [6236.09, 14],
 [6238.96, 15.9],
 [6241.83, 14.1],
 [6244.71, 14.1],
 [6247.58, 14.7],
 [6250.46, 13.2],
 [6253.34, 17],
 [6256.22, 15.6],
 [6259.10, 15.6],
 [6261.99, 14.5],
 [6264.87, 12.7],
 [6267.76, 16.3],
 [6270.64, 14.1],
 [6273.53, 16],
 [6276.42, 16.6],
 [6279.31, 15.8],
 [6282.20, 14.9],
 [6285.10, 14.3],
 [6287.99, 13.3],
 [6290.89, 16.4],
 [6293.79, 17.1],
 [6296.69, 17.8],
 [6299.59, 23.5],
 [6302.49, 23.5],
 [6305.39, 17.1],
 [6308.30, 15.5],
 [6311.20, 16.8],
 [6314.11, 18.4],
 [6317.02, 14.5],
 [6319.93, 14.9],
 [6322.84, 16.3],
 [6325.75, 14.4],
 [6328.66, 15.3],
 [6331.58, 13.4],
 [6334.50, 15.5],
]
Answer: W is 1.1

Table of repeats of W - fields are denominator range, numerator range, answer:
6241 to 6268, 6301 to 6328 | 1.16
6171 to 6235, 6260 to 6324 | 1.15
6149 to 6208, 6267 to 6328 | 1.18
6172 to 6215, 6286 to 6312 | 1.27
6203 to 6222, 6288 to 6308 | 1.24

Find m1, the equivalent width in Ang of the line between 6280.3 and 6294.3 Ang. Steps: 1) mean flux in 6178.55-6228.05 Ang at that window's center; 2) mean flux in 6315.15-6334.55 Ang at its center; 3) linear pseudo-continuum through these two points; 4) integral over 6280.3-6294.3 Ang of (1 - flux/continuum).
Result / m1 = -0.2 Ang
